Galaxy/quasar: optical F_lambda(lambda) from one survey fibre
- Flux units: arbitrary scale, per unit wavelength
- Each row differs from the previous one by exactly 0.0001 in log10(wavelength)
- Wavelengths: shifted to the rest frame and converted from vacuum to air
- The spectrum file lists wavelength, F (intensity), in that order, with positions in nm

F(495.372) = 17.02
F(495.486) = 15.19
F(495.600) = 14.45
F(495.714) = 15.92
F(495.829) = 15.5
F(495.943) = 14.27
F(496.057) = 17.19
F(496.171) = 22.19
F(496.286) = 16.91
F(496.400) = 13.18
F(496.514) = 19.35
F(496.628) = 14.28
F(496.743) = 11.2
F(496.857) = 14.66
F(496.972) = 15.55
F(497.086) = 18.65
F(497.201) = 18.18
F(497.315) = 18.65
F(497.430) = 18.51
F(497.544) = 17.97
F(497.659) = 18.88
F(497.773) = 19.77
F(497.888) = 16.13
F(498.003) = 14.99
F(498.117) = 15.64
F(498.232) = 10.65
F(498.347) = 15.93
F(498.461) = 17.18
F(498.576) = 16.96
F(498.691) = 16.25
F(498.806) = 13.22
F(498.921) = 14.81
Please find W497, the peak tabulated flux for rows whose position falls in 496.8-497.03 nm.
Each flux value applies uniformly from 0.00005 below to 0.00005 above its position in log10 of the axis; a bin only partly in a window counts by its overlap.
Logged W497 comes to 15.55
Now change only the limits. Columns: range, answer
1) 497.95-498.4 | 15.93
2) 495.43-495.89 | 15.92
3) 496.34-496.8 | 19.35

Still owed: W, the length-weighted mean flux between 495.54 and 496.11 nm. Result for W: 15.4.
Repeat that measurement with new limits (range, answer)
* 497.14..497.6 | 18.3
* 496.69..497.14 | 15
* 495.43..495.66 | 14.8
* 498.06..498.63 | 15.3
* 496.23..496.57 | 16.5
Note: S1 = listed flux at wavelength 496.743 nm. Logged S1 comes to 11.2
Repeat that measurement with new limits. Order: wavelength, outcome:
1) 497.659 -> 18.88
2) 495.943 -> 14.27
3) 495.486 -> 15.19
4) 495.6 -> 14.45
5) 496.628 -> 14.28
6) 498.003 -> 14.99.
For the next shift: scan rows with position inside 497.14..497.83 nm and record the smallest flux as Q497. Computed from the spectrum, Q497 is 17.97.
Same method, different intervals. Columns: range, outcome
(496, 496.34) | 16.91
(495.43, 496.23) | 14.27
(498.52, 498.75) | 16.25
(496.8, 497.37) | 14.66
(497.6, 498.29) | 10.65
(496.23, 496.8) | 11.2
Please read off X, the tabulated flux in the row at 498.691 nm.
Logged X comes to 16.25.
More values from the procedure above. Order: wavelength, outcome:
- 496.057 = 17.19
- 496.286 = 16.91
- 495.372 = 17.02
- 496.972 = 15.55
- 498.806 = 13.22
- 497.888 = 16.13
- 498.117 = 15.64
